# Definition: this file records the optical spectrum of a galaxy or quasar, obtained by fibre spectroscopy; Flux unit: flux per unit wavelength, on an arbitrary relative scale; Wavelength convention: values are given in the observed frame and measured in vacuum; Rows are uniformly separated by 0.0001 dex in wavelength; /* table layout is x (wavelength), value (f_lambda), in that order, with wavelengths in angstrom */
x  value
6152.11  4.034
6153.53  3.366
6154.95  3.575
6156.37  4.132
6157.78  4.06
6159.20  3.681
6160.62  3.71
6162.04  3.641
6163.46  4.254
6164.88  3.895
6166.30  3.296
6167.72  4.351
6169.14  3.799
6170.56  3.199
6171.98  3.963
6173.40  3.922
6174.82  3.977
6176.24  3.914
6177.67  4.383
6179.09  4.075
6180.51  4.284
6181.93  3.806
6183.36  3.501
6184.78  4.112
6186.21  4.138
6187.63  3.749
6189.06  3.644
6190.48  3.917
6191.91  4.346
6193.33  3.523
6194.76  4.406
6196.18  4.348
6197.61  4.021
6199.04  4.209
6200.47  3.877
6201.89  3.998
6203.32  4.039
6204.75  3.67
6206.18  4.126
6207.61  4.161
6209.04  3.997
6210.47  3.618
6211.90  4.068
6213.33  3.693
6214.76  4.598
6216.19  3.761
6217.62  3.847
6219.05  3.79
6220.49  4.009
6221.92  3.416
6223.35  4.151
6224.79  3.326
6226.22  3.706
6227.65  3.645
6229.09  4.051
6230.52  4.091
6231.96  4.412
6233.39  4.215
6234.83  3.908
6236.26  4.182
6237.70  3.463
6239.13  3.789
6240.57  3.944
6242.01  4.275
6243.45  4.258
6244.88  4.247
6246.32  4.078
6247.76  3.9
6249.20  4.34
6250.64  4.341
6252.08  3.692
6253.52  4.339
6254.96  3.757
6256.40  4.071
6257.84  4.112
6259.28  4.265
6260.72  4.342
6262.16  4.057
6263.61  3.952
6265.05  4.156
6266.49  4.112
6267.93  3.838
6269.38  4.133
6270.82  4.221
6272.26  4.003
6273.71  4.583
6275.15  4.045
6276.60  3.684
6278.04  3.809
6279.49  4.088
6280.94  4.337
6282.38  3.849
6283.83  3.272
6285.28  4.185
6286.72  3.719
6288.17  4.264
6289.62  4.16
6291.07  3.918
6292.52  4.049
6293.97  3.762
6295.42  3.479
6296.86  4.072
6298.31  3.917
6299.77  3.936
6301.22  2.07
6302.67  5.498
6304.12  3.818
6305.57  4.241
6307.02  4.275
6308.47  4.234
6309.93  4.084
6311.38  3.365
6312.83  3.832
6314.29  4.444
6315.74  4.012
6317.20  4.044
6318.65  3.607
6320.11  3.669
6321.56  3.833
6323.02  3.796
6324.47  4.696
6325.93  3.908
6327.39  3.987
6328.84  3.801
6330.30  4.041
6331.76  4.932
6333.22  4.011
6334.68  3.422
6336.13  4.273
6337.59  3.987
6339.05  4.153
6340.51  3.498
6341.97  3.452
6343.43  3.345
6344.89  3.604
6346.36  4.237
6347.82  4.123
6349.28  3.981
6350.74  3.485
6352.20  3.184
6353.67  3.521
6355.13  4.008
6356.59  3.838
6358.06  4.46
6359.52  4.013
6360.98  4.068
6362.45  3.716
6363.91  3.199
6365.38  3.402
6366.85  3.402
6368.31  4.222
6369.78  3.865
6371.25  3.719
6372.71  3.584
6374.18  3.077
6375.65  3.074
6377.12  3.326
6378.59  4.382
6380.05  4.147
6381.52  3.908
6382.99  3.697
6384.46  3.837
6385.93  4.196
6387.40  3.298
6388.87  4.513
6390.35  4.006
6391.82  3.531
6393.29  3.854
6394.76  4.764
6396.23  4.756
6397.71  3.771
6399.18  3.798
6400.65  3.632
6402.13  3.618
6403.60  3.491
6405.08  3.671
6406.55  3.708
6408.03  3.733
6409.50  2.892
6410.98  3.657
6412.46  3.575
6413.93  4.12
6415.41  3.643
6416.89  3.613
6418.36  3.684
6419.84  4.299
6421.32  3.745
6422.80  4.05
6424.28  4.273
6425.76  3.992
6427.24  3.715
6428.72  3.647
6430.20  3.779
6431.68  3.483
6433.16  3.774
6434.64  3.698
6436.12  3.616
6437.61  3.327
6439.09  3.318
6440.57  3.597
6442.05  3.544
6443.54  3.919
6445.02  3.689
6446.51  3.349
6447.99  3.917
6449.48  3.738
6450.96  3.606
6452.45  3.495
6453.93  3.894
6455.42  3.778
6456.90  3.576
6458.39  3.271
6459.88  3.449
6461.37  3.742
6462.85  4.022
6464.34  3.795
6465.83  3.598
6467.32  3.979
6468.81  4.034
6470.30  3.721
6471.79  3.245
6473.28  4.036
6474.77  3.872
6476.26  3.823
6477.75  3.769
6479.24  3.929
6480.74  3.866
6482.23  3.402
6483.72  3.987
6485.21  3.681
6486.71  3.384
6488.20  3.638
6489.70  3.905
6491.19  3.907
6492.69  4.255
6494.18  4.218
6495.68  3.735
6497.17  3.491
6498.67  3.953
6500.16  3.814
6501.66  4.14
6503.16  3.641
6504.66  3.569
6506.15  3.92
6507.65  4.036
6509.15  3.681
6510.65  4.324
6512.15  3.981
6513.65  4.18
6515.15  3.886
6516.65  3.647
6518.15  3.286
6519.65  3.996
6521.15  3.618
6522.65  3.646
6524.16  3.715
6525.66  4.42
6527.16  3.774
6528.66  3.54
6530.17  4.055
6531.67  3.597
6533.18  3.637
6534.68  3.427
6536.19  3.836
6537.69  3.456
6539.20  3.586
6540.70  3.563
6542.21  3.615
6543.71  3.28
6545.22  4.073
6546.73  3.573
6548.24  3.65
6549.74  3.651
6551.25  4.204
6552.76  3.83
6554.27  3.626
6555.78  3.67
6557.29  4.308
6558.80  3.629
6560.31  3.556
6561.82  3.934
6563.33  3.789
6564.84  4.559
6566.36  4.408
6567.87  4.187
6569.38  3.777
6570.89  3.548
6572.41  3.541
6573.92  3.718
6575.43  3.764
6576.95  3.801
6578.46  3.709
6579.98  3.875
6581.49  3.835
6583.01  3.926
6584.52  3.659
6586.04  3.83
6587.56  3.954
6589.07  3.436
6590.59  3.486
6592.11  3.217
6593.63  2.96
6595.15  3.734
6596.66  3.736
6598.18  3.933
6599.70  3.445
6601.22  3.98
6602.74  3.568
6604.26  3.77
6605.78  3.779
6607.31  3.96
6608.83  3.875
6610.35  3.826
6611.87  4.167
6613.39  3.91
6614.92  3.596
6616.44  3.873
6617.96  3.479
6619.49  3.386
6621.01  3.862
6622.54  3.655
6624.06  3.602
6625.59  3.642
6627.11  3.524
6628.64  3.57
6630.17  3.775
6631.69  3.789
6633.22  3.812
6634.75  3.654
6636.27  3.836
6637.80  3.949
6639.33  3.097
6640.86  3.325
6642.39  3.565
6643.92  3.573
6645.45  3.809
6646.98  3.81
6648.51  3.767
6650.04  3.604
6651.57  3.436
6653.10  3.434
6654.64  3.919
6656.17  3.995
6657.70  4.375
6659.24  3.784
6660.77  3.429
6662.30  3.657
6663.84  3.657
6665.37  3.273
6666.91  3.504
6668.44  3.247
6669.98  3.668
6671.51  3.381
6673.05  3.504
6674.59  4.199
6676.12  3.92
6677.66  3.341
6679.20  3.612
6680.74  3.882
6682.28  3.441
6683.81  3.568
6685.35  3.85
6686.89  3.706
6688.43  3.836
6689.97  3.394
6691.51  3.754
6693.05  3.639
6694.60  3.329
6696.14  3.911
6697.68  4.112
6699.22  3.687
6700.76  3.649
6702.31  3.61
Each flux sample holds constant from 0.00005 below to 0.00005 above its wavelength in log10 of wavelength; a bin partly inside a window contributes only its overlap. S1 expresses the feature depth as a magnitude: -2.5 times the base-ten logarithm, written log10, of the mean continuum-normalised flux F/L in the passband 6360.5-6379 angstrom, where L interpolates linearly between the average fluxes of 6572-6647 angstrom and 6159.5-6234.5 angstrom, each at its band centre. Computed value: 0.07 mag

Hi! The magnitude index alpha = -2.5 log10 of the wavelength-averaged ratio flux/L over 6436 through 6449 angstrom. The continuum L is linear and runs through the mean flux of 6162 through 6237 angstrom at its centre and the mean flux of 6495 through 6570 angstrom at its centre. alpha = 0.08 mag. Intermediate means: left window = 3.95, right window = 3.81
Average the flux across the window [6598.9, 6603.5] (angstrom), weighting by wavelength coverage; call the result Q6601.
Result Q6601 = 3.67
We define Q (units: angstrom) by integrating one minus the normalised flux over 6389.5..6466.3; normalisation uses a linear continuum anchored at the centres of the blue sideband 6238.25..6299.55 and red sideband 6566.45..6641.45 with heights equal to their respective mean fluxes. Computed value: 2.81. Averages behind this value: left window 4.03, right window 3.71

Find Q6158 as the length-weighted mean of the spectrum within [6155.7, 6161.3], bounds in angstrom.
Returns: 3.9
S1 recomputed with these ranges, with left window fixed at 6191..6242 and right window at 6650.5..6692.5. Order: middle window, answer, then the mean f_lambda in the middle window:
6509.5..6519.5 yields -0.034 mag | 3.88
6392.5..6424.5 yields 0.001 mag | 3.83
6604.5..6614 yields -0.061 mag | 3.91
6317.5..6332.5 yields -0.039 mag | 4.03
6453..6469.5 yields 0.017 mag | 3.74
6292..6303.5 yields 0.017 mag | 3.84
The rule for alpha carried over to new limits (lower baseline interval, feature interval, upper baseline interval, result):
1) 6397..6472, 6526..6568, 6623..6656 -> -0.03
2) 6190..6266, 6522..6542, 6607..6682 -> 0.02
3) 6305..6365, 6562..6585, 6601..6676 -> -0.04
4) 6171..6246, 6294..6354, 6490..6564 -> 0.00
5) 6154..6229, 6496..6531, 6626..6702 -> -0.03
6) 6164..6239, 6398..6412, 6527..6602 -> 0.07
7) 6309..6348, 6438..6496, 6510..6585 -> 0.03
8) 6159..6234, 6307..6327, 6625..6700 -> -0.03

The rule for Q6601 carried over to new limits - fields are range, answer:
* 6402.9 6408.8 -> 3.65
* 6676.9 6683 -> 3.57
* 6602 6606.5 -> 3.71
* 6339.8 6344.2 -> 3.43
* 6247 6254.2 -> 4.12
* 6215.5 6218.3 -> 3.81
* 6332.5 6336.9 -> 3.91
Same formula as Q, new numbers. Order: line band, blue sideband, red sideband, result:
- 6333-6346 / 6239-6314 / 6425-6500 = 0.6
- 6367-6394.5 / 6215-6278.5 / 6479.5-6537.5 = 0.8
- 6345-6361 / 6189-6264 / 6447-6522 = 0.1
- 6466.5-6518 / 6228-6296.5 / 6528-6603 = -0.4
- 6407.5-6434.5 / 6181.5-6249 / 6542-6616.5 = 0.7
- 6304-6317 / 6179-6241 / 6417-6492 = -0.6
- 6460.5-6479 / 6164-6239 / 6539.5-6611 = 0.0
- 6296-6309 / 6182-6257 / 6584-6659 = -0.3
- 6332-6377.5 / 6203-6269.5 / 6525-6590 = 2.2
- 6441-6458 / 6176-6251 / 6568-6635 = 0.6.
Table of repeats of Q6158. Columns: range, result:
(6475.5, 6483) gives 3.76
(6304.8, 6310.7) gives 4.2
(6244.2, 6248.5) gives 4.07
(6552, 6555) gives 3.73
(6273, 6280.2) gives 4.04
